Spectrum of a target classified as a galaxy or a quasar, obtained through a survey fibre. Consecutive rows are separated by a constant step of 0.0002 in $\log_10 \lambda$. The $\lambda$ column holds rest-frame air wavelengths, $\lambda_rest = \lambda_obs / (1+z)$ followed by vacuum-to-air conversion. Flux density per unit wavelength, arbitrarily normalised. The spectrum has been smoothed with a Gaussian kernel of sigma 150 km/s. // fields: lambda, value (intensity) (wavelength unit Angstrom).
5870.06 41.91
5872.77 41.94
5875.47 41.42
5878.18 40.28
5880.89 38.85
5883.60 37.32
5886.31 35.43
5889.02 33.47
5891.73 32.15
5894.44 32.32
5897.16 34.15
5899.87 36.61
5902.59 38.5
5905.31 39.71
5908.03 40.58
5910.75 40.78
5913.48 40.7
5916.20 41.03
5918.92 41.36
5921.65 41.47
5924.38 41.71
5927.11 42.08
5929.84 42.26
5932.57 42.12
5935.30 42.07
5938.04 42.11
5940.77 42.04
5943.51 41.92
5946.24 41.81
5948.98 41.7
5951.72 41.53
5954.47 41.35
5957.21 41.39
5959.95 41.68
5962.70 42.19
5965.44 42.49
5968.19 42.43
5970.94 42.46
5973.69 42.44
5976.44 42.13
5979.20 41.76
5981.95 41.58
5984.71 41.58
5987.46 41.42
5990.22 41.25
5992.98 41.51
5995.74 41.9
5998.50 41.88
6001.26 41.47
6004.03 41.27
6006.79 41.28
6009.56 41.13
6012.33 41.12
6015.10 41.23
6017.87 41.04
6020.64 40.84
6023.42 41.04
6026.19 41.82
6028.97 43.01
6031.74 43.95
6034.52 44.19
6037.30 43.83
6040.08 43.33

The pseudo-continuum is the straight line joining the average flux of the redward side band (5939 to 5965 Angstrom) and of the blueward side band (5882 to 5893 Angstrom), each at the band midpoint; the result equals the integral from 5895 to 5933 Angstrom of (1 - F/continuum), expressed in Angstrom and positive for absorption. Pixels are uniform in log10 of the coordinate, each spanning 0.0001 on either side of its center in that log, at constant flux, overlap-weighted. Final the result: -2.39 Angstrom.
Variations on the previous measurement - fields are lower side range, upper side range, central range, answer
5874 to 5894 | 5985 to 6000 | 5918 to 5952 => -2.4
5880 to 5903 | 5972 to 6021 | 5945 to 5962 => -1.2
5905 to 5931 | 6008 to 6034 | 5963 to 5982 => -0.3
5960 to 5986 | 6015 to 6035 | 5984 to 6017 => 0.5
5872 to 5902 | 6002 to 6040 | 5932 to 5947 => -1.3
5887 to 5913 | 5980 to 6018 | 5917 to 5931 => -1.5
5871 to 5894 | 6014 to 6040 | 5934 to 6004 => -2.5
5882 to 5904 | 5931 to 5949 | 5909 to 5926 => -1.1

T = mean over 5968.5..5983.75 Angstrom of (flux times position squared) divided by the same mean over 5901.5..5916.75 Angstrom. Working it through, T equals 1.07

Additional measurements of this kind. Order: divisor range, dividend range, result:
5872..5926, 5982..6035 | 1.12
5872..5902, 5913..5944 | 1.16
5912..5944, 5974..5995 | 1.02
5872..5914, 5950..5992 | 1.14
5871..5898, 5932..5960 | 1.16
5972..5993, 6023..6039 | 1.05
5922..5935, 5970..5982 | 1.02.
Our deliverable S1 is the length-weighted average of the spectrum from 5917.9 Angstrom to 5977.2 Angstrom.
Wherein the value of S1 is 41.9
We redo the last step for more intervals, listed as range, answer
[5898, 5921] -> 39.8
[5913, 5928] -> 41.4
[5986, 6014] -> 41.4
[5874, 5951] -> 39.5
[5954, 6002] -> 41.8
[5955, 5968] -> 42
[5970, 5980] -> 42.2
